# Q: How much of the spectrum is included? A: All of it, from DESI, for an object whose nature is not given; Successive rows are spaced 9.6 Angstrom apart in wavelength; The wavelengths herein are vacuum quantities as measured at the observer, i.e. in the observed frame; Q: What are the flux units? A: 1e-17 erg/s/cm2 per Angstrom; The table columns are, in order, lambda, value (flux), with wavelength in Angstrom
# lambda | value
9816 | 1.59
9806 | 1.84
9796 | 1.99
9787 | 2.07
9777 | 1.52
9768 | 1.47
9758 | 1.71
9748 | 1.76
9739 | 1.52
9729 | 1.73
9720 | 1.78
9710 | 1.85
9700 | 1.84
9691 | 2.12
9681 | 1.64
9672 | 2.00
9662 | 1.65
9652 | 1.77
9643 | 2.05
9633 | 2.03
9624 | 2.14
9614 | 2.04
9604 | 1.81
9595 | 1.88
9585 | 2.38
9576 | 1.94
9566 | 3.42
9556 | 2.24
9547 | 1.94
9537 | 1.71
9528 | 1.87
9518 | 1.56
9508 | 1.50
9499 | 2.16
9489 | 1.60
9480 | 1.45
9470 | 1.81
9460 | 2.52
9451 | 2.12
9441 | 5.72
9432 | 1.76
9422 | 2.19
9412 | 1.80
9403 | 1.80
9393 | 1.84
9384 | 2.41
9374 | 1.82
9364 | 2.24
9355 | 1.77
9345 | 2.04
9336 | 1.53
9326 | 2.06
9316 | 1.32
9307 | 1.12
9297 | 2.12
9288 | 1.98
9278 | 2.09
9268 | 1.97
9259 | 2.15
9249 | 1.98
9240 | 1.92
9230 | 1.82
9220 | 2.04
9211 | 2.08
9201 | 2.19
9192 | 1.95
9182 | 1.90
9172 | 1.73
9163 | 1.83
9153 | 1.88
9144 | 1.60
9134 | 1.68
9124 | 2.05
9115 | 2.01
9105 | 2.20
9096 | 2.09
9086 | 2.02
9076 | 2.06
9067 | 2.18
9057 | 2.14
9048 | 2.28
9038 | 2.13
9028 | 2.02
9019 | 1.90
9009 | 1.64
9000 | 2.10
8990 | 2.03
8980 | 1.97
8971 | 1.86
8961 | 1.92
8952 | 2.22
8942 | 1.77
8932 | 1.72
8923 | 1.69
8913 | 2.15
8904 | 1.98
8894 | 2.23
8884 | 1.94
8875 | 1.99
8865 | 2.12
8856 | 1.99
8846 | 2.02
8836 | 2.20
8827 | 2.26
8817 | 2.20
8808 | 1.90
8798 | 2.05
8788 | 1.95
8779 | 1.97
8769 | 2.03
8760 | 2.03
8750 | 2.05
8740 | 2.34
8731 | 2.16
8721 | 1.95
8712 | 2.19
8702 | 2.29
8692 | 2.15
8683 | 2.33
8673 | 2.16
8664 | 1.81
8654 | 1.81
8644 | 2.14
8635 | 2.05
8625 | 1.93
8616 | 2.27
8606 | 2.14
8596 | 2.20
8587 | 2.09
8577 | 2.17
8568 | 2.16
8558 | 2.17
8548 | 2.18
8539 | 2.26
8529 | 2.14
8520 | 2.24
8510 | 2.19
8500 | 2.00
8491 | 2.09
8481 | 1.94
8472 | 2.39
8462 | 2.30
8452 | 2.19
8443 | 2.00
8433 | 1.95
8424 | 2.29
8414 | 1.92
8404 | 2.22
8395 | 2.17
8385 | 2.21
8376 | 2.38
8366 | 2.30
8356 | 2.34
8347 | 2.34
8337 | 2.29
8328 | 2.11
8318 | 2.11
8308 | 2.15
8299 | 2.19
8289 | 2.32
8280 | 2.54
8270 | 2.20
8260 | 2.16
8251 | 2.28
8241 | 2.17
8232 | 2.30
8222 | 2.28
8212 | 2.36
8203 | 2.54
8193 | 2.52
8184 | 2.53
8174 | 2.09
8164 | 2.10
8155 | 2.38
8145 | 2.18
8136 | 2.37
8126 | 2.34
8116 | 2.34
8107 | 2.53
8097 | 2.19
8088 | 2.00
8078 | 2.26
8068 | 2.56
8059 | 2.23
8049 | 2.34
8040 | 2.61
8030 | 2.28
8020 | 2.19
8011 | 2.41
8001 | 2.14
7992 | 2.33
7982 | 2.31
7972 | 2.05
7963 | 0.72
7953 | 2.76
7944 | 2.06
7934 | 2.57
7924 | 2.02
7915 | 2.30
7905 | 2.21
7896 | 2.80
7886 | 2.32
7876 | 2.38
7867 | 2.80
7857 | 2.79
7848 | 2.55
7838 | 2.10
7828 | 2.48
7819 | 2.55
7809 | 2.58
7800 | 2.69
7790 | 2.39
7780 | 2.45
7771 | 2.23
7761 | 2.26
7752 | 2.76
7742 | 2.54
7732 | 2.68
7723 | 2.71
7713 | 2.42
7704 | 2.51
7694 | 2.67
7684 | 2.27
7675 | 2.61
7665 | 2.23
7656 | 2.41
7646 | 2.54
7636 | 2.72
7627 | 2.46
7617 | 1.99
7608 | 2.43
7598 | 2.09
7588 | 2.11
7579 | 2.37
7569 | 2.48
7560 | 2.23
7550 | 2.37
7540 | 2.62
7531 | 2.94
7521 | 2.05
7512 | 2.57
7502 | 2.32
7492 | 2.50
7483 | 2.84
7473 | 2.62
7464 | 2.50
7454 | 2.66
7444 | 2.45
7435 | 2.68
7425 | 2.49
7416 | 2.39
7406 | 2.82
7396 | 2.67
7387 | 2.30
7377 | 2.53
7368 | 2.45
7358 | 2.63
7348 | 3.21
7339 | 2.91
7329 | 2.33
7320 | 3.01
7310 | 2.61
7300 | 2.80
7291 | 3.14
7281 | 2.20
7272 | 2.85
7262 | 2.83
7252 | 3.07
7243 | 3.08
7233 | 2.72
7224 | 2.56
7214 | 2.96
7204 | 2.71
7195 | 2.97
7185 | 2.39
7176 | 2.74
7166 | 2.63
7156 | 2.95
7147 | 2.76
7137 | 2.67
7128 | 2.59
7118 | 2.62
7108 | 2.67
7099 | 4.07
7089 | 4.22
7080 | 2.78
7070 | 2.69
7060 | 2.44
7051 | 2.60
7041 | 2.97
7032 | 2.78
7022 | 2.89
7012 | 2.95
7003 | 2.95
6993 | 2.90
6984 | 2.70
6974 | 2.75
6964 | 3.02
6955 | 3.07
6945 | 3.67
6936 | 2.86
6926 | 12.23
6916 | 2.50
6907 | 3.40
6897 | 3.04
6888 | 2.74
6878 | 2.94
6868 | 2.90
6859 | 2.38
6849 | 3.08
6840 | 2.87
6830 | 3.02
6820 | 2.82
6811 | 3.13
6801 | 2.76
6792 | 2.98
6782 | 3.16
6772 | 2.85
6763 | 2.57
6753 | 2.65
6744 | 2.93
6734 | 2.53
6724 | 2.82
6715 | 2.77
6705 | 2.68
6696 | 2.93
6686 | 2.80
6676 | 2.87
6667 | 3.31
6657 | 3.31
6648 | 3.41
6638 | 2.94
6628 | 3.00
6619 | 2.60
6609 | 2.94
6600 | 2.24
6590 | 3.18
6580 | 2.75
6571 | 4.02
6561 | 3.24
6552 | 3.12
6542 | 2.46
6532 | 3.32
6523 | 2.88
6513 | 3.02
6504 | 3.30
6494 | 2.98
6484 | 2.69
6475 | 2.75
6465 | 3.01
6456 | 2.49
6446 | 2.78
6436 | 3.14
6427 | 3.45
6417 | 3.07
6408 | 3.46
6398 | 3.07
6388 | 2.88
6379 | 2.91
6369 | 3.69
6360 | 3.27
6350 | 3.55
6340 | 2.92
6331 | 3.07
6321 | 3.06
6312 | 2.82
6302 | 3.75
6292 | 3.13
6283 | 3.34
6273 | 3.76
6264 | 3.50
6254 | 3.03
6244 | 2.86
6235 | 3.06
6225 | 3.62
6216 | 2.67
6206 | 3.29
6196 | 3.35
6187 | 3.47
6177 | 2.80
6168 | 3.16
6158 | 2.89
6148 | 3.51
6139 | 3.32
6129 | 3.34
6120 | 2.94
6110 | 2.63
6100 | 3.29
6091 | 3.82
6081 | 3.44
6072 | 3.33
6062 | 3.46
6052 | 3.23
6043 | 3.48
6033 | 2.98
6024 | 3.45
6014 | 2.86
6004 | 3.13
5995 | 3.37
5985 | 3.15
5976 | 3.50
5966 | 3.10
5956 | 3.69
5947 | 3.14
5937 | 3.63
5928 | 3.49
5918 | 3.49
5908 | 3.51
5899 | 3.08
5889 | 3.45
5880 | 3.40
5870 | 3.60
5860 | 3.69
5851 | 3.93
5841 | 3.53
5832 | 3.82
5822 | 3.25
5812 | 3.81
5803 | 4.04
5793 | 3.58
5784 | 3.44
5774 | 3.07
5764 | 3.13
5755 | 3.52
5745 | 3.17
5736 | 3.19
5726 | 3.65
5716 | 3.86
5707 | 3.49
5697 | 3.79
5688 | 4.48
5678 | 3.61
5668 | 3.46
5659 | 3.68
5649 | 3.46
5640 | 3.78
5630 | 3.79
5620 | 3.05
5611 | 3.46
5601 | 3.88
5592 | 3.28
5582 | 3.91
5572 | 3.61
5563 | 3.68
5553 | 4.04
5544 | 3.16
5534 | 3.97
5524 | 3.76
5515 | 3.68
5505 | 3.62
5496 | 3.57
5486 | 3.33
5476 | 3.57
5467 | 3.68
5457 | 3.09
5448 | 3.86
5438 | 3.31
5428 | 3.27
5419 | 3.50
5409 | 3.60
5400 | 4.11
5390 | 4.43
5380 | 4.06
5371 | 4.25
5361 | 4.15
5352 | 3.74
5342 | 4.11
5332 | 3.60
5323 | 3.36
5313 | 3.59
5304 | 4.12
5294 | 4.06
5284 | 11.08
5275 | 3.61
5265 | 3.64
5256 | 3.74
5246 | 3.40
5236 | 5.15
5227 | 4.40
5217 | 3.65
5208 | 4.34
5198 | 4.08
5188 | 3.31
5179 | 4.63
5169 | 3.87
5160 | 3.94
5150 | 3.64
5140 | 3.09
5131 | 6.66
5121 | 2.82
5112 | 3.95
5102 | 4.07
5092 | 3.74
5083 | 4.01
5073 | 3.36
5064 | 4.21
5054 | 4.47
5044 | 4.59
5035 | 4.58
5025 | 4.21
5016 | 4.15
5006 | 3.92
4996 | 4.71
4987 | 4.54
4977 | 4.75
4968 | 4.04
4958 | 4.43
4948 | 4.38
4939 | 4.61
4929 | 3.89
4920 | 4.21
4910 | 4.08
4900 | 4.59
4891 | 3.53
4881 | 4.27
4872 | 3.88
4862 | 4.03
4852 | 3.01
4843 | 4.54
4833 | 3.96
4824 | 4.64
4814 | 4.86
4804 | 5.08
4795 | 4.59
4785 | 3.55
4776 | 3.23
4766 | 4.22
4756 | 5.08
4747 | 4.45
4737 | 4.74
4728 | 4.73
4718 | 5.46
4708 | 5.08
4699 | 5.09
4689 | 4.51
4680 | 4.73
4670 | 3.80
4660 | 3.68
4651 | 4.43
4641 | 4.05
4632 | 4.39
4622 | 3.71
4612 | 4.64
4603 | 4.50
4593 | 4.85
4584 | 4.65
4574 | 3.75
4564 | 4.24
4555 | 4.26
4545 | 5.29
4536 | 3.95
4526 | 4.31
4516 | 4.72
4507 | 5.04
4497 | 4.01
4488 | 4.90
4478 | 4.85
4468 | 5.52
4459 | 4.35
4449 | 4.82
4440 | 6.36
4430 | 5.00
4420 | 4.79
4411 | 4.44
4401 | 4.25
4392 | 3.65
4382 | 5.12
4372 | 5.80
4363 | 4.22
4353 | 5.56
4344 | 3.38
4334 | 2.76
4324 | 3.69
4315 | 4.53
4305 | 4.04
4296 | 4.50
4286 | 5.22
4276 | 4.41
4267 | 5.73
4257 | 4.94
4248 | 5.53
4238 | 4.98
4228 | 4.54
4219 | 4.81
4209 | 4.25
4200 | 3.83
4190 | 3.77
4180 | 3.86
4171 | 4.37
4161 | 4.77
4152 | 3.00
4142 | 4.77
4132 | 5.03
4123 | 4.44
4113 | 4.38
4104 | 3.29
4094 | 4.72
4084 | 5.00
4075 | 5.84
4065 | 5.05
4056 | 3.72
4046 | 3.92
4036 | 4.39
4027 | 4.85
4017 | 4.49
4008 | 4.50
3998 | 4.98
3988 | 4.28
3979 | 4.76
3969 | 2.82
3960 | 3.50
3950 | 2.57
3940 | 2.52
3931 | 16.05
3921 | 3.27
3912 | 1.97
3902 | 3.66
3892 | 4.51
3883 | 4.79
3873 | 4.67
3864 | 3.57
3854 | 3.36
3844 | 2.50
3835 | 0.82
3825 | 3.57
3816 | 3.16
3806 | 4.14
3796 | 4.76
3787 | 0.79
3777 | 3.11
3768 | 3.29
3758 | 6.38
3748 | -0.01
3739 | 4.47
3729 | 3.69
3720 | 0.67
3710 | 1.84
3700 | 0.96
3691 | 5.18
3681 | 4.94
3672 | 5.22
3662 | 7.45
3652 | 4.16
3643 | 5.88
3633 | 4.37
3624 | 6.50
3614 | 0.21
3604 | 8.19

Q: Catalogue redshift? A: 0.05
